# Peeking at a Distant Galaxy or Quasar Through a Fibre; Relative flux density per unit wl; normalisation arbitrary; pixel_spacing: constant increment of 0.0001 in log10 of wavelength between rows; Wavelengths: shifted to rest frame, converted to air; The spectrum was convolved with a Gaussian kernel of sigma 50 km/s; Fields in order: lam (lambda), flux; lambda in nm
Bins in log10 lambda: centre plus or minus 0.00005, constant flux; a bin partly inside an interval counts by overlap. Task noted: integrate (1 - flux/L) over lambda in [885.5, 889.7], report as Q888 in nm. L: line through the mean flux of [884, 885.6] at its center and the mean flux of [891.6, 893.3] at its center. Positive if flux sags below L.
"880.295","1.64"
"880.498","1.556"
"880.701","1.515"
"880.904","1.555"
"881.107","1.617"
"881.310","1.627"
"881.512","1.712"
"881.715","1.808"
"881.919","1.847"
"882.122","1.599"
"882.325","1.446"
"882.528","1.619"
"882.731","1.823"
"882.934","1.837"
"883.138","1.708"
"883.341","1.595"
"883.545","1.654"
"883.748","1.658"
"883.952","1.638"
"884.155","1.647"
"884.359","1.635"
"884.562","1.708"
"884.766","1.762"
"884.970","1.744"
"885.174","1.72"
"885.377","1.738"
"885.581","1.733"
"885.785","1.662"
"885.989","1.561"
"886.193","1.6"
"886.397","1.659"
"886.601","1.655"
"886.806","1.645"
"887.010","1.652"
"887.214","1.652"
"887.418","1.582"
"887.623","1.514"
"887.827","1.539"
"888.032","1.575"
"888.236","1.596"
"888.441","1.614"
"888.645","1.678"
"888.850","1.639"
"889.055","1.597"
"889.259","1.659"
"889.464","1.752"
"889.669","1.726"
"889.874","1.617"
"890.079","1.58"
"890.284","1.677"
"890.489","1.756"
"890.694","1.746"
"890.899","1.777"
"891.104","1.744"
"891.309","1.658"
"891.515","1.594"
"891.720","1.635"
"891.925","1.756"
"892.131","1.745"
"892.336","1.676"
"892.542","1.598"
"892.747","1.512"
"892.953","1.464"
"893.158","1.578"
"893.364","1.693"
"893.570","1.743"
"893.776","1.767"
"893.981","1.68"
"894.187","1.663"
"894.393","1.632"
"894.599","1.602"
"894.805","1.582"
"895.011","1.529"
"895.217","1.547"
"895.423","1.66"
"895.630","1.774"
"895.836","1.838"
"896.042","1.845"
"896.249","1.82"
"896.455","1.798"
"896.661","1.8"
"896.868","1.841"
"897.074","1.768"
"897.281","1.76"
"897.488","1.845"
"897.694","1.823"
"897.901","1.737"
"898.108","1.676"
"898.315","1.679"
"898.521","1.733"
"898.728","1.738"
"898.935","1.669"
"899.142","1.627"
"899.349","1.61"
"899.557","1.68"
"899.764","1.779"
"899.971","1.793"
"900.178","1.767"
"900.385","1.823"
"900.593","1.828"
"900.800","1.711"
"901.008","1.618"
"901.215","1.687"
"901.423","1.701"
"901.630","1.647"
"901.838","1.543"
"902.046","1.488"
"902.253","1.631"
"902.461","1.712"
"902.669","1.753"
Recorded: 0.115 nm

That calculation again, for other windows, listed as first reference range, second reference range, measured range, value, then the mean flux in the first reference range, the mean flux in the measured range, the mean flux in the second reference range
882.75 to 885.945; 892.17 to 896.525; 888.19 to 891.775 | 0.02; 1.7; 1.67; 1.67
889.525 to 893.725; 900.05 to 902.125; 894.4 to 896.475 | -0.02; 1.67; 1.69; 1.68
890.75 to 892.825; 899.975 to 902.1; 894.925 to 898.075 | -0.14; 1.67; 1.76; 1.69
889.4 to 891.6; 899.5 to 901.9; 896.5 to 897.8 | -0.07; 1.69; 1.81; 1.72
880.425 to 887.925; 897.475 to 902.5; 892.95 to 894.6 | 0.02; 1.66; 1.66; 1.7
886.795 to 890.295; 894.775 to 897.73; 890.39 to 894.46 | 0.04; 1.63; 1.67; 1.75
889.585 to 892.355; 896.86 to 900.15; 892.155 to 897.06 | 0.08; 1.69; 1.68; 1.73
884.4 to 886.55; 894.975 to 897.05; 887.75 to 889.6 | 0.08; 1.69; 1.63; 1.75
